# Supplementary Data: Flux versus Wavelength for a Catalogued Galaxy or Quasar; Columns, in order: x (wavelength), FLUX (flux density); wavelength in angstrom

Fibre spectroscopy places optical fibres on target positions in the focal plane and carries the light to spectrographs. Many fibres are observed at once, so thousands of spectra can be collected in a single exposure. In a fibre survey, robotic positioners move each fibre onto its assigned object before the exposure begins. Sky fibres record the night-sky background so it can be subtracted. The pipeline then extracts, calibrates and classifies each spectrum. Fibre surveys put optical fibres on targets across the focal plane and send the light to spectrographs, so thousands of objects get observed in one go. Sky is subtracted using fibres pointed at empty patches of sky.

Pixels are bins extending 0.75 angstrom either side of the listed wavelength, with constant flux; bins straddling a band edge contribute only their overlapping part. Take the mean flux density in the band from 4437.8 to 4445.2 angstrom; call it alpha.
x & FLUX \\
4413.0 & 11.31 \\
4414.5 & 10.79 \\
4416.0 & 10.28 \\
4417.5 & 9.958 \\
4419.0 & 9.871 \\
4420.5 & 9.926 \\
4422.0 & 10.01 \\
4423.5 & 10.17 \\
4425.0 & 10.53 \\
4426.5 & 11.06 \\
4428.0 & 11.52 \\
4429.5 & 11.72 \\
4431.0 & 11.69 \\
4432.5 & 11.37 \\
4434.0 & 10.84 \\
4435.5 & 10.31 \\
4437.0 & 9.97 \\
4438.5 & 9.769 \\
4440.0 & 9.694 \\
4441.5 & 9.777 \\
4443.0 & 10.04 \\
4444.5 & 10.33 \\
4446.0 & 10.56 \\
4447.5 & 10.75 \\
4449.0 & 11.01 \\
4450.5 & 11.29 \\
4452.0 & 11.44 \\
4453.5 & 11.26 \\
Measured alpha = 9.92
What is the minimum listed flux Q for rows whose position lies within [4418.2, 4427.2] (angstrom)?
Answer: 9.871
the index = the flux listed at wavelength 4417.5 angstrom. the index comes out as 9.958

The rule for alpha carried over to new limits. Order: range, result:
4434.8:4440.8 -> 9.93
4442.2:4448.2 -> 10.4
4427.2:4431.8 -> 11.6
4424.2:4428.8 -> 11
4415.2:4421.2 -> 10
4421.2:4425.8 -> 10.2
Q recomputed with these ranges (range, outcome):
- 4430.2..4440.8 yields 9.694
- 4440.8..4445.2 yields 9.777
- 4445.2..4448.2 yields 10.56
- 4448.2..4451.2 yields 11.01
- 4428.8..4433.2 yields 11.37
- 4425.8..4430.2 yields 11.06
